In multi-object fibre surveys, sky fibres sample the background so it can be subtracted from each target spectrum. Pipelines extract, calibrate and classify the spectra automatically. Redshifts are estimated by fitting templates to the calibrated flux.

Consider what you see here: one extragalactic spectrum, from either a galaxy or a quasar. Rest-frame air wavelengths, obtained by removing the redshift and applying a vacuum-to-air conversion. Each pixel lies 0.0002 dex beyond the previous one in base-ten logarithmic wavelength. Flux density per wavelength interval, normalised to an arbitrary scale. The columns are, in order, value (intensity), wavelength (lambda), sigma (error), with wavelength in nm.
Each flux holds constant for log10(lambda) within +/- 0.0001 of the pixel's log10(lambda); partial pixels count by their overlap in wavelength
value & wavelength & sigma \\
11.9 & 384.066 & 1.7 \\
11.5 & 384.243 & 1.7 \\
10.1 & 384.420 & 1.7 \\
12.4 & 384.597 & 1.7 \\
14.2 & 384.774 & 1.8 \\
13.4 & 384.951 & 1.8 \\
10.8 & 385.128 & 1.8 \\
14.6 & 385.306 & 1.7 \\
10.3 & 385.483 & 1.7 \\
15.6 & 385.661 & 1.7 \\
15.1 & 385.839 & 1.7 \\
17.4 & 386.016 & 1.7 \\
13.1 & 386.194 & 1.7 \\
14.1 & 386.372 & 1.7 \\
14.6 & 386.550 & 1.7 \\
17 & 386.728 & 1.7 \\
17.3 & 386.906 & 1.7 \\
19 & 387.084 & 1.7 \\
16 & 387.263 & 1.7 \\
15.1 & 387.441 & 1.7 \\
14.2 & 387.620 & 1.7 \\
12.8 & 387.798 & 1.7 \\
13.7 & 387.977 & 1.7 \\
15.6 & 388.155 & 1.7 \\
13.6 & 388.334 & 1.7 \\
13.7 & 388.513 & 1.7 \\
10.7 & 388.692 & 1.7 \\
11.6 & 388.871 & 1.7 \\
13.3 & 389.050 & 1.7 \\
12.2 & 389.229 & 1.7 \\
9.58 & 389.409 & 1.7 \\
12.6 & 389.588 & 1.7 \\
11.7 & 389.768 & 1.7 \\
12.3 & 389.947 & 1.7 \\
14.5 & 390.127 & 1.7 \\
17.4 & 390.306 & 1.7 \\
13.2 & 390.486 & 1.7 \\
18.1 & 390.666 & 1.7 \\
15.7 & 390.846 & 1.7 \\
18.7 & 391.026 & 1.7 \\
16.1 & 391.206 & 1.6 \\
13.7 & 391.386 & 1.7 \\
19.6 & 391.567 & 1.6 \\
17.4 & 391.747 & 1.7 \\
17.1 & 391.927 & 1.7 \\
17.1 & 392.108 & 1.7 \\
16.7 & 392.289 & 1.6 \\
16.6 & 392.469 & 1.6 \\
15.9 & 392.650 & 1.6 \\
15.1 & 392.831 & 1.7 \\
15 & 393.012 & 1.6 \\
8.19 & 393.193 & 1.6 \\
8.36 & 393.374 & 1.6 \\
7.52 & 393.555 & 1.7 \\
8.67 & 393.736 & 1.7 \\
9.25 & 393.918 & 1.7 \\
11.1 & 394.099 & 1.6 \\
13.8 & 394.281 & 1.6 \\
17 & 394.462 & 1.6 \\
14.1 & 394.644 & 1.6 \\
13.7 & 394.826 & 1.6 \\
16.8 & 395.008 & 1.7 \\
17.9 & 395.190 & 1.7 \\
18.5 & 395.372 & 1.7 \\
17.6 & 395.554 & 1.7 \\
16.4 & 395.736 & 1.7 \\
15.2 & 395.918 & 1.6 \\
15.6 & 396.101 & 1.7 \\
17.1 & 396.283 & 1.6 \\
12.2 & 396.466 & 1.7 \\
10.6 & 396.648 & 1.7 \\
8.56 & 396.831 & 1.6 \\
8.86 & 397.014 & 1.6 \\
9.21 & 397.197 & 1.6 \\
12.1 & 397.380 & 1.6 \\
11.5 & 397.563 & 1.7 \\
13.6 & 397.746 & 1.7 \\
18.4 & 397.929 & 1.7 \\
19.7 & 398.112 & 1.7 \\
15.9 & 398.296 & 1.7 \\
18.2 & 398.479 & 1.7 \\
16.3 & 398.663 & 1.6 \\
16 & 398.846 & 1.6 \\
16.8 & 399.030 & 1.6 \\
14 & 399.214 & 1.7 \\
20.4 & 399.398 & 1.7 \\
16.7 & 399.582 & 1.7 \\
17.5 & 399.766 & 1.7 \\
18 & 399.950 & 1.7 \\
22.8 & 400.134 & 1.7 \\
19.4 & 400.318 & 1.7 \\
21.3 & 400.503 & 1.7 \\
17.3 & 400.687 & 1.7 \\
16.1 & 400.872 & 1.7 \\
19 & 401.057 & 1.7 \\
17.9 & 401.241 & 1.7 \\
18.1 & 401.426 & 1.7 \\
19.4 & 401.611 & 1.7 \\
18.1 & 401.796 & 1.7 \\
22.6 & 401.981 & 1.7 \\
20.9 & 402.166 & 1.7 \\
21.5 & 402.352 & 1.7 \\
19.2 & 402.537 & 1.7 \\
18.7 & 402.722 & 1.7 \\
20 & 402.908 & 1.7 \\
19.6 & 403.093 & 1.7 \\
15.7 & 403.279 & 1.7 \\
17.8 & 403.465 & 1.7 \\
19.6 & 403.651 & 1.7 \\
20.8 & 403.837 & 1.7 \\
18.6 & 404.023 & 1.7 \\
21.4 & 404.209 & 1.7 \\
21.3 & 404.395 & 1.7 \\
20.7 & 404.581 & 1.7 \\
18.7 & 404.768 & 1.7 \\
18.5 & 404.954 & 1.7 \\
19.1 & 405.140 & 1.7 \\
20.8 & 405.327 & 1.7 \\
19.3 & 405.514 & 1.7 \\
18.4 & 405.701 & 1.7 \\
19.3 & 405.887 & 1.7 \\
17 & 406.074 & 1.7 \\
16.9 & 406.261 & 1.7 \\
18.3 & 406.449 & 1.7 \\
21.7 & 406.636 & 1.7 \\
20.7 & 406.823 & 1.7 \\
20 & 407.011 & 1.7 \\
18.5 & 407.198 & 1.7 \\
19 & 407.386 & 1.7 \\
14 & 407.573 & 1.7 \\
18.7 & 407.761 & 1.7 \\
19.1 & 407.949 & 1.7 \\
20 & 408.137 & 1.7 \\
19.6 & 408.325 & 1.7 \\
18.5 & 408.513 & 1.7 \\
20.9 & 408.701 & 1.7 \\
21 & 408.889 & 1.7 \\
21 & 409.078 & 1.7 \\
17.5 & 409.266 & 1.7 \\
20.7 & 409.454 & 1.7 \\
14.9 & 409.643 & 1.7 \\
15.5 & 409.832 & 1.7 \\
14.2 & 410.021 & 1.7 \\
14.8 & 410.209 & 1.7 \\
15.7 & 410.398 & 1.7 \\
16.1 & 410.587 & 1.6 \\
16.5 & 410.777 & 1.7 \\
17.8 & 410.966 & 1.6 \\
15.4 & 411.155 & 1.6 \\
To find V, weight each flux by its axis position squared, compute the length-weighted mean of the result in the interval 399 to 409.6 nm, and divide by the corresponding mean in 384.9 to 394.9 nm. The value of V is 1.45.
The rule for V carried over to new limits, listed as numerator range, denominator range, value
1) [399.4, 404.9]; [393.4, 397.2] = 1.50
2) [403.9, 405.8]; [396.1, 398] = 1.66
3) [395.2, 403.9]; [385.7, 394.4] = 1.26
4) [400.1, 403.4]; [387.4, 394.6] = 1.47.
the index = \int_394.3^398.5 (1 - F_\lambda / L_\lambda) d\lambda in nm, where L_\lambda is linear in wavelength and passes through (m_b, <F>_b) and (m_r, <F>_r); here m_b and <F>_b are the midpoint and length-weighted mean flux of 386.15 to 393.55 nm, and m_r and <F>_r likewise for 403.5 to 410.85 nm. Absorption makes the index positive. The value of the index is 0.37 nm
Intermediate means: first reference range 14.5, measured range 14.7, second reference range 18.6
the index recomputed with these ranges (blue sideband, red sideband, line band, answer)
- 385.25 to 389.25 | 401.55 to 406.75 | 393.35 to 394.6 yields 0.41 nm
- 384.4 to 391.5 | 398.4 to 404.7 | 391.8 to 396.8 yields 0.68 nm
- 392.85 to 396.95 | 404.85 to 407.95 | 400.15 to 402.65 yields -0.46 nm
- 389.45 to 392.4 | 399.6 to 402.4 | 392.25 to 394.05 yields 0.49 nm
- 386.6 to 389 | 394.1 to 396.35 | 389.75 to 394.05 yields 0.27 nm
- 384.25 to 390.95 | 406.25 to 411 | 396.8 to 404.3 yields -0.45 nm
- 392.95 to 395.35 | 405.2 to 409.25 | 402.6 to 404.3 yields -0.19 nm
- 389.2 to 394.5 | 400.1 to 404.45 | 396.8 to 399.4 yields 0.41 nm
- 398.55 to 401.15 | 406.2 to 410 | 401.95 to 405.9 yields -0.27 nm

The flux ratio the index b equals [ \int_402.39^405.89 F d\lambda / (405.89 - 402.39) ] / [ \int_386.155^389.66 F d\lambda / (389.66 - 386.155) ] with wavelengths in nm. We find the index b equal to 1.4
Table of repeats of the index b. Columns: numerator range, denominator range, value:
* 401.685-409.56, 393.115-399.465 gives 1.39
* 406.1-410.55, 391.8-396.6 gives 1.28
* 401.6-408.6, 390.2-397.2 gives 1.34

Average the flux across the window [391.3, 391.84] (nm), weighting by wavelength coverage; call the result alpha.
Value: 16.9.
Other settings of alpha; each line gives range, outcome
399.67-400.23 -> 19.4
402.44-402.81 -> 19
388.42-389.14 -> 12.3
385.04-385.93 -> 13.3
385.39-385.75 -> 13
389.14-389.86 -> 11.5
